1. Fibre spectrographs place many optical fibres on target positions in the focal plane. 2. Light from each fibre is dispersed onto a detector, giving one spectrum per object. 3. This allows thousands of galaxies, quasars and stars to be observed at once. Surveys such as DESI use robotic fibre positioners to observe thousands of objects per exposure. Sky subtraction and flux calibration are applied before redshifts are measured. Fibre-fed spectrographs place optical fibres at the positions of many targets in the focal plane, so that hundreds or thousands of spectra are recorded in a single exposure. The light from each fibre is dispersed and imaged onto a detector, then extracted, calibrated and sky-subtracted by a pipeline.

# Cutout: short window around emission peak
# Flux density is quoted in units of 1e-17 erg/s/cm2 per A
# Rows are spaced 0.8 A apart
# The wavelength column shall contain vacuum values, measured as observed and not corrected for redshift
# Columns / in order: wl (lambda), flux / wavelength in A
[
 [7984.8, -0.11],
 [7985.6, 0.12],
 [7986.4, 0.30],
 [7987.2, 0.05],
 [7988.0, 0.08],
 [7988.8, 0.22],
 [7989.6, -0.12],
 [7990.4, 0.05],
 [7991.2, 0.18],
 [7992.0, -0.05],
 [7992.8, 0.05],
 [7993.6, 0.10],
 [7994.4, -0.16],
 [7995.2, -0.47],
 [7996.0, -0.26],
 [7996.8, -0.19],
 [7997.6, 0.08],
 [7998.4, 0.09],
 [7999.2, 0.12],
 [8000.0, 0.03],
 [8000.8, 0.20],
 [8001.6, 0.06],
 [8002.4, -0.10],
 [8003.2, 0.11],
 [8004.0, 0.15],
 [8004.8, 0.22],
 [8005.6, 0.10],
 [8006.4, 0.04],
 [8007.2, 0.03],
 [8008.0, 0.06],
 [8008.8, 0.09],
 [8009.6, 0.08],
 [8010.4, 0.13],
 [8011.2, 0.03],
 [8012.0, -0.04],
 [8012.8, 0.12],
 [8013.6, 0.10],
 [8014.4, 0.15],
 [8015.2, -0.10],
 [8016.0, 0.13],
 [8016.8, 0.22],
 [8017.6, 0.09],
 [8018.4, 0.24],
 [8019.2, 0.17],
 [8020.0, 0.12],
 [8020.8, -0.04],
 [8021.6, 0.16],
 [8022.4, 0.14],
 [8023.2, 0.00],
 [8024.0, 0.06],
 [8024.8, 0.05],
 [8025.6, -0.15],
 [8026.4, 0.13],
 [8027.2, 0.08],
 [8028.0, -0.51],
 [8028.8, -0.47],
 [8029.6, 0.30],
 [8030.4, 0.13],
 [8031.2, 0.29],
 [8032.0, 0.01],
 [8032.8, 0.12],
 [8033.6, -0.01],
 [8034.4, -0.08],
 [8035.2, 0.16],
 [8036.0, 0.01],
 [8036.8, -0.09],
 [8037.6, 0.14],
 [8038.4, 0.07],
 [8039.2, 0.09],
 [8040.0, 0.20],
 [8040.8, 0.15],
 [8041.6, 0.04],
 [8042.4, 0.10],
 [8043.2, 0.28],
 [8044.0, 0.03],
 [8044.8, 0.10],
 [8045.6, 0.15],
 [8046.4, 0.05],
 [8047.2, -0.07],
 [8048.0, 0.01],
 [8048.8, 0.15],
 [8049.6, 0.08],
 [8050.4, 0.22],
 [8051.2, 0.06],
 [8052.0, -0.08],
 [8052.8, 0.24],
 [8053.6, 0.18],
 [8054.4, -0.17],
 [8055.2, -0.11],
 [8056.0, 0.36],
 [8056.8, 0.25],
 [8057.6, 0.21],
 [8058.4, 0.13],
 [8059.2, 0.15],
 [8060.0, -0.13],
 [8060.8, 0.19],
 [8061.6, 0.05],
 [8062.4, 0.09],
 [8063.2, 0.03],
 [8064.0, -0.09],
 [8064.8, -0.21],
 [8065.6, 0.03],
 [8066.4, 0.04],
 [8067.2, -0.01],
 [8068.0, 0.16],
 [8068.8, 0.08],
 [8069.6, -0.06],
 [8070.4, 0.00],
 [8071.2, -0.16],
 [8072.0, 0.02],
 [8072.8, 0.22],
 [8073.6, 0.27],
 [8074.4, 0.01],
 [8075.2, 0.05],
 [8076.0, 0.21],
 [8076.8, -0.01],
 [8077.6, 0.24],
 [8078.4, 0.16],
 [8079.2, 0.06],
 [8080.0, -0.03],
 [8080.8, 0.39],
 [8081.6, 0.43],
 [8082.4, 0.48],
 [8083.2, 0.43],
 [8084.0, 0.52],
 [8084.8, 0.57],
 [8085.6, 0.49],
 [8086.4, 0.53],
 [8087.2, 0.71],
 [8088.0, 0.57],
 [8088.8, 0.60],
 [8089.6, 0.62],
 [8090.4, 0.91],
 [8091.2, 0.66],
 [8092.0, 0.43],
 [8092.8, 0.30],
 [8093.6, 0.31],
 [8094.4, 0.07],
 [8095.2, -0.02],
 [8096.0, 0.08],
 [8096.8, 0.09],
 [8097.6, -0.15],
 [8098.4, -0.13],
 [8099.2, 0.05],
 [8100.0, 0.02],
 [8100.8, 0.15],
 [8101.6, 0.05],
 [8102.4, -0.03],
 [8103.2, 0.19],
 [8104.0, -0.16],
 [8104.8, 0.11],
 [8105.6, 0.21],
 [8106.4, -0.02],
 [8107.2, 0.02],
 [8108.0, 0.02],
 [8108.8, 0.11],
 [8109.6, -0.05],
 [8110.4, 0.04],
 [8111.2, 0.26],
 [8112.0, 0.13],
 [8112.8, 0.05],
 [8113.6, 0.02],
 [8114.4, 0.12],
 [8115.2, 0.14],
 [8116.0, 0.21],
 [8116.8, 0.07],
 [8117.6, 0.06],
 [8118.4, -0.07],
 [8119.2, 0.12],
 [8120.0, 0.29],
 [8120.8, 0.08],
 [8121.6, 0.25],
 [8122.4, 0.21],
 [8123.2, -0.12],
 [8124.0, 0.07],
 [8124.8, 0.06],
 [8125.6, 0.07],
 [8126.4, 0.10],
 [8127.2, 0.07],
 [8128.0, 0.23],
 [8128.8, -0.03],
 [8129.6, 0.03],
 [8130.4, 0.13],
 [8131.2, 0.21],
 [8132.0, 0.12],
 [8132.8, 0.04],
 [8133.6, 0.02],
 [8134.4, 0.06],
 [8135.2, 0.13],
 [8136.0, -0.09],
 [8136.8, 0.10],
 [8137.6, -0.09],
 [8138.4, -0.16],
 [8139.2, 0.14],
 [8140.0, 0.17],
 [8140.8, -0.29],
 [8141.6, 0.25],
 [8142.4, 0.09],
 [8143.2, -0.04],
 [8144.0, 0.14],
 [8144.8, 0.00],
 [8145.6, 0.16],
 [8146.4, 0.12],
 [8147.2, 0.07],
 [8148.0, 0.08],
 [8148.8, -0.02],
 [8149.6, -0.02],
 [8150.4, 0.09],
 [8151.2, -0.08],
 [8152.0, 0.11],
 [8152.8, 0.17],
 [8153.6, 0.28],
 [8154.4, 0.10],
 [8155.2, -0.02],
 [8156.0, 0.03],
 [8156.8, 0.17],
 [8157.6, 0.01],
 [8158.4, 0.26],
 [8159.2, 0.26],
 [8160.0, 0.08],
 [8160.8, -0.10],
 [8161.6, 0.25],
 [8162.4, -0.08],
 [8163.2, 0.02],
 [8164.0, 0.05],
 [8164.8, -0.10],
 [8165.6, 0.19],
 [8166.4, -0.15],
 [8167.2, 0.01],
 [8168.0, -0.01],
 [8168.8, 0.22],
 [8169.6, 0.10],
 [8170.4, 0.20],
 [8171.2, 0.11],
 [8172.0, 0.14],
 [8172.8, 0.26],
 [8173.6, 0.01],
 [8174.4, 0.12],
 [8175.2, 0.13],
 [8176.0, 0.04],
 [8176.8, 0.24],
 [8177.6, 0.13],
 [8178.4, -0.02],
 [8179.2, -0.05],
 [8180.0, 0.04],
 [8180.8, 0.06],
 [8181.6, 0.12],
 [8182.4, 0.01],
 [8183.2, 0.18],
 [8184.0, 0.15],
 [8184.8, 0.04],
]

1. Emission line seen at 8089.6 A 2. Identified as [O II] 3727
